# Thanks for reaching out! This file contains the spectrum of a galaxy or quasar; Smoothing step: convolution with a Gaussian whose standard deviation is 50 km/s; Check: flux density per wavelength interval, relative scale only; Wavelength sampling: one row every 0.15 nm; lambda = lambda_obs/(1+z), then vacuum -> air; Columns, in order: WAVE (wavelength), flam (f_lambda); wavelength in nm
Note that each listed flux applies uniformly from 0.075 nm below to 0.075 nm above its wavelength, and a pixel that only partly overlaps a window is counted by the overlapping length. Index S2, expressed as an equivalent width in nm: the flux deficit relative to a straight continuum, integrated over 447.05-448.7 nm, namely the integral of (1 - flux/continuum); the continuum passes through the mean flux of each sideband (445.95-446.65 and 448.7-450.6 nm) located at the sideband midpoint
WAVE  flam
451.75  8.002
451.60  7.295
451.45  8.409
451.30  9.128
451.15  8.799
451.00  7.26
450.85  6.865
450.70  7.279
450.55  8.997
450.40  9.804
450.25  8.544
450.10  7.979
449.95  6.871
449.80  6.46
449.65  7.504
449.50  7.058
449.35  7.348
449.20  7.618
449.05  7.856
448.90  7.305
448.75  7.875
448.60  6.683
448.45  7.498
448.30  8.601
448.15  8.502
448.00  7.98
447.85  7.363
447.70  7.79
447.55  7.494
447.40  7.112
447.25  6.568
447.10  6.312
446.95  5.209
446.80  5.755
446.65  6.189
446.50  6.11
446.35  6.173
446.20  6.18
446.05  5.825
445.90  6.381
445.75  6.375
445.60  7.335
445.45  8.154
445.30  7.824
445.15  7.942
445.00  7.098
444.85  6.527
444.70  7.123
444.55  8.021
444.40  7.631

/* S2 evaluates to -0.14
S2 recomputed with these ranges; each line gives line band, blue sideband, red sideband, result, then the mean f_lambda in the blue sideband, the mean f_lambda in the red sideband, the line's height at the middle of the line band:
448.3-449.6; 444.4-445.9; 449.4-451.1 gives 0.02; 7.34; 7.7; 7.61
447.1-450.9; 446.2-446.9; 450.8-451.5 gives -0.26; 6.04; 8.12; 7.15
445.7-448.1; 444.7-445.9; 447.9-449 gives 0.30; 7.25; 7.77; 7.51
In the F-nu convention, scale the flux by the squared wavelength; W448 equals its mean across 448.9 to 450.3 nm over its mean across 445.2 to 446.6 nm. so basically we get 1.13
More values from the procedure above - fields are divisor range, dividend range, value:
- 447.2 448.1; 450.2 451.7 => 1.12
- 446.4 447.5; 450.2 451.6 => 1.36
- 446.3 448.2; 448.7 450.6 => 1.15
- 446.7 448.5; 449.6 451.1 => 1.10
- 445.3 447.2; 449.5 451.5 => 1.27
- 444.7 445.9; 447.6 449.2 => 1.08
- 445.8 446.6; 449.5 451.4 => 1.32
